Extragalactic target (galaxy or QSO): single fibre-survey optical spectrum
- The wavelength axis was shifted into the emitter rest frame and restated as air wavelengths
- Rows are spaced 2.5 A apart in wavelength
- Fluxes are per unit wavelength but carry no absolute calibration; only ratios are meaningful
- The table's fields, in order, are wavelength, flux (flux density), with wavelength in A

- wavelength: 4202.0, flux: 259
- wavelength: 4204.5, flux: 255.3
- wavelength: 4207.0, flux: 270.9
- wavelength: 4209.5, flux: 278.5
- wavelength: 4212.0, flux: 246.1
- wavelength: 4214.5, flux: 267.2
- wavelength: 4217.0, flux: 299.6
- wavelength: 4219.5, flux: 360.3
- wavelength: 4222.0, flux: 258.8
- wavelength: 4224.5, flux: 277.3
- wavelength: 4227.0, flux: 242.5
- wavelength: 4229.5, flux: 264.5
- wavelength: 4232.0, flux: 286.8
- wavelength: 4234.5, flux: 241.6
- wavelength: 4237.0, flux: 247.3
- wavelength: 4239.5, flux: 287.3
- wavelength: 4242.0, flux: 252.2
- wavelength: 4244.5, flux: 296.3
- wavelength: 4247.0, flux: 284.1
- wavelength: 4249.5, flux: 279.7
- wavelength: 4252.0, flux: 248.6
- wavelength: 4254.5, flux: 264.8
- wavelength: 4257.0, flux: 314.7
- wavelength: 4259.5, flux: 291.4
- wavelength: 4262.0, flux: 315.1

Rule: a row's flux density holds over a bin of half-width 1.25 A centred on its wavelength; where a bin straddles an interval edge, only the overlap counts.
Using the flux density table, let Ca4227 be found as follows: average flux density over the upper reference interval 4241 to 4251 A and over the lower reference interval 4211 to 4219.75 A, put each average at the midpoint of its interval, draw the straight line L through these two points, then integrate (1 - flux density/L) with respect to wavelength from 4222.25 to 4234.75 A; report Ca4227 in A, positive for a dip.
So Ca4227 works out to 0.8 A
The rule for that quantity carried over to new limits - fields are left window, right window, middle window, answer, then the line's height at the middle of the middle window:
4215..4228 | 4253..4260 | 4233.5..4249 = 1.0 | 288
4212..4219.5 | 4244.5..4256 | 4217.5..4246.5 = 0.7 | 282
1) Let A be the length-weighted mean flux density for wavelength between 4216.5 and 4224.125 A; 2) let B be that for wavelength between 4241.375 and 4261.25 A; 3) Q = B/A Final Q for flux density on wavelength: 0.92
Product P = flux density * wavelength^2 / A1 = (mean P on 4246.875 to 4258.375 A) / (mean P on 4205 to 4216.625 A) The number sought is 1.06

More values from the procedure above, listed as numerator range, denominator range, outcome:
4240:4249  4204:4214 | 1.07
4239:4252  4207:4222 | 0.98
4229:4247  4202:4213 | 1.04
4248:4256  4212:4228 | 0.96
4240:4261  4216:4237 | 1.02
